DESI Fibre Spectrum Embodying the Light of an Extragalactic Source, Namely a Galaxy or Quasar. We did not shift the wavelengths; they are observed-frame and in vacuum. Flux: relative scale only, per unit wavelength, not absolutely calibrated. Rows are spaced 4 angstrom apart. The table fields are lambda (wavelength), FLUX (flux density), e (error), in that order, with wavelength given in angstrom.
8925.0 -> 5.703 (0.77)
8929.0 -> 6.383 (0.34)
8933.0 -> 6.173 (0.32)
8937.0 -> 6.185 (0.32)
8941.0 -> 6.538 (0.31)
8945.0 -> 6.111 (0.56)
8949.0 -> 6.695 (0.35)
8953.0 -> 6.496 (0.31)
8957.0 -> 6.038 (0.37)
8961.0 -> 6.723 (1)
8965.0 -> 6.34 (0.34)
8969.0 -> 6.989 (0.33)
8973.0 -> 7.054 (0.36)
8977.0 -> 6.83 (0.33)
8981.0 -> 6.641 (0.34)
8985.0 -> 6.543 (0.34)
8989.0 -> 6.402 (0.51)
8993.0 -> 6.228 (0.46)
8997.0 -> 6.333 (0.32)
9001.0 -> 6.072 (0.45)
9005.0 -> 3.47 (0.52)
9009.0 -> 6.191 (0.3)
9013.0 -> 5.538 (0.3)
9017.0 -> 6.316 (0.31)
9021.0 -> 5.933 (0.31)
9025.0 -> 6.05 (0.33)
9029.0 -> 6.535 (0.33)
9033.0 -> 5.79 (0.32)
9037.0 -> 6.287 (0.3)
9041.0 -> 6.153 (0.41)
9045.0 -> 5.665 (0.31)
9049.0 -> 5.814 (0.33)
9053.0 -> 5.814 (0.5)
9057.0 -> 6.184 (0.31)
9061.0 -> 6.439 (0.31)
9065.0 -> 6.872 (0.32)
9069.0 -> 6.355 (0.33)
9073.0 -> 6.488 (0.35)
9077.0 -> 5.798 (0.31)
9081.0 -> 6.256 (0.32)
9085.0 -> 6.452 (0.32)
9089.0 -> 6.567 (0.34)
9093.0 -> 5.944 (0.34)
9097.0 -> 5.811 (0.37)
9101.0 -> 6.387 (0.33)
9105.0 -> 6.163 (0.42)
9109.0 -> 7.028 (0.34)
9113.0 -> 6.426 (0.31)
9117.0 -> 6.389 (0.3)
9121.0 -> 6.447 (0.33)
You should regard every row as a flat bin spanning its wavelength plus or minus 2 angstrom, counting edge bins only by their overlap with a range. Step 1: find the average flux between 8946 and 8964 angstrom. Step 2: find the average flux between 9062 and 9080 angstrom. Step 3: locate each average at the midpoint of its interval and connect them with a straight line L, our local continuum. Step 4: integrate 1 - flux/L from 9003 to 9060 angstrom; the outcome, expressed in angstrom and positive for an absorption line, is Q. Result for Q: 4.9 angstrom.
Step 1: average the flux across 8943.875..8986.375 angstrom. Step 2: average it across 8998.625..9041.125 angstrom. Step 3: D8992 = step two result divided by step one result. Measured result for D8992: 0.9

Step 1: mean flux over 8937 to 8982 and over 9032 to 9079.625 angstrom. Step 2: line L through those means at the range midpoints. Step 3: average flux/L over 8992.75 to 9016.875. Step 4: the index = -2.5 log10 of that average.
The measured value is 0.131 mag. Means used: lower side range 6.57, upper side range 6.15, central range 5.65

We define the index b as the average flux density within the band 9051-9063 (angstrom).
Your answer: 6.15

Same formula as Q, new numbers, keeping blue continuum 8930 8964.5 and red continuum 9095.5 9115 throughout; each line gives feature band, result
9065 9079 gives 0.15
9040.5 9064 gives 1.24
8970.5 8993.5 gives -1.01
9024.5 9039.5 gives 0.46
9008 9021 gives 0.78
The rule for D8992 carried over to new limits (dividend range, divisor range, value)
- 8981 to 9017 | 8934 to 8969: 0.92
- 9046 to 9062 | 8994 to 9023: 1.05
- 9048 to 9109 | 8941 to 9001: 0.96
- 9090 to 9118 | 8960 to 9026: 1.02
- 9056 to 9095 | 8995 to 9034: 1.09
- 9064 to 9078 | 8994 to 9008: 1.18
